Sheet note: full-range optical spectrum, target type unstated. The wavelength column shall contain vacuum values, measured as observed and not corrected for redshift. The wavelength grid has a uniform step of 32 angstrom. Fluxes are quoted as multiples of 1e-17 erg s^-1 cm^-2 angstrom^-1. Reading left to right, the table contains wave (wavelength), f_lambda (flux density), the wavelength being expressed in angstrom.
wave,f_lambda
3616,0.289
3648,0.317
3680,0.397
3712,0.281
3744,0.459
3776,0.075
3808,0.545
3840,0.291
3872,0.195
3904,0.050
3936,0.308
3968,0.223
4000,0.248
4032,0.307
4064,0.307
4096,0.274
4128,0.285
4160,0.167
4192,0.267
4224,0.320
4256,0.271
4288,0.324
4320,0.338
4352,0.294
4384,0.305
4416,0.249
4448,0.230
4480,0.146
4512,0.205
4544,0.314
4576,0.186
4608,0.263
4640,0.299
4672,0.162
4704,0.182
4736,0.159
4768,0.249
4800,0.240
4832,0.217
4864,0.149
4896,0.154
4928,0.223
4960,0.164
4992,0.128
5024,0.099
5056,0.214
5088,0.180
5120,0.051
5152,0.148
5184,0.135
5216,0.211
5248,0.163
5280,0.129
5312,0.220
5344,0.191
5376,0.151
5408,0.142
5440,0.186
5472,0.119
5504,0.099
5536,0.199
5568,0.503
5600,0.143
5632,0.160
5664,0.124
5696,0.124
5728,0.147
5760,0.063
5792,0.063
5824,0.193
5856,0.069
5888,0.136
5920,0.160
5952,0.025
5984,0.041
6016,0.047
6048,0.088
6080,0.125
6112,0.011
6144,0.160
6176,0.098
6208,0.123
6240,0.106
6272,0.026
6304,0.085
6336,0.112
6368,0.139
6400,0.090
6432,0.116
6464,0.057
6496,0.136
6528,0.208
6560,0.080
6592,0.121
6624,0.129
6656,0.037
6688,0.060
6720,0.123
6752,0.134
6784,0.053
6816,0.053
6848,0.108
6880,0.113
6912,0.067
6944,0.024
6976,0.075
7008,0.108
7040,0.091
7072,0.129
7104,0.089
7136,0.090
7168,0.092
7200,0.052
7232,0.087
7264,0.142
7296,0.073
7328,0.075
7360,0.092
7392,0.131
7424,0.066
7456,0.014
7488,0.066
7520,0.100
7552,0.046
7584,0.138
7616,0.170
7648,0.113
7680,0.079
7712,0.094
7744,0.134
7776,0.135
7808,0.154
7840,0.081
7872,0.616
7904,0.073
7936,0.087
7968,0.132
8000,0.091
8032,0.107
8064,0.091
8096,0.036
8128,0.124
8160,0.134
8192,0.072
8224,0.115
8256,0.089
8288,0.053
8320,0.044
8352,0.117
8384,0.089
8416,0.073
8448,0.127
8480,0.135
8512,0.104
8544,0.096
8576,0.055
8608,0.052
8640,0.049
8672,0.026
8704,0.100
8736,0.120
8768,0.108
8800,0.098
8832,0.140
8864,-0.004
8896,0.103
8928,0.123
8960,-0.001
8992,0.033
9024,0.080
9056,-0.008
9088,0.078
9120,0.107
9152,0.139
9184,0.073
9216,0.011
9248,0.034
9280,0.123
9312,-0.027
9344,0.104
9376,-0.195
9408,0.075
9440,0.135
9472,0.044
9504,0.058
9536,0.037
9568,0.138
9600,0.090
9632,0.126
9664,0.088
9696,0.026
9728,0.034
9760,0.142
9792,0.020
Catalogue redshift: 1.11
